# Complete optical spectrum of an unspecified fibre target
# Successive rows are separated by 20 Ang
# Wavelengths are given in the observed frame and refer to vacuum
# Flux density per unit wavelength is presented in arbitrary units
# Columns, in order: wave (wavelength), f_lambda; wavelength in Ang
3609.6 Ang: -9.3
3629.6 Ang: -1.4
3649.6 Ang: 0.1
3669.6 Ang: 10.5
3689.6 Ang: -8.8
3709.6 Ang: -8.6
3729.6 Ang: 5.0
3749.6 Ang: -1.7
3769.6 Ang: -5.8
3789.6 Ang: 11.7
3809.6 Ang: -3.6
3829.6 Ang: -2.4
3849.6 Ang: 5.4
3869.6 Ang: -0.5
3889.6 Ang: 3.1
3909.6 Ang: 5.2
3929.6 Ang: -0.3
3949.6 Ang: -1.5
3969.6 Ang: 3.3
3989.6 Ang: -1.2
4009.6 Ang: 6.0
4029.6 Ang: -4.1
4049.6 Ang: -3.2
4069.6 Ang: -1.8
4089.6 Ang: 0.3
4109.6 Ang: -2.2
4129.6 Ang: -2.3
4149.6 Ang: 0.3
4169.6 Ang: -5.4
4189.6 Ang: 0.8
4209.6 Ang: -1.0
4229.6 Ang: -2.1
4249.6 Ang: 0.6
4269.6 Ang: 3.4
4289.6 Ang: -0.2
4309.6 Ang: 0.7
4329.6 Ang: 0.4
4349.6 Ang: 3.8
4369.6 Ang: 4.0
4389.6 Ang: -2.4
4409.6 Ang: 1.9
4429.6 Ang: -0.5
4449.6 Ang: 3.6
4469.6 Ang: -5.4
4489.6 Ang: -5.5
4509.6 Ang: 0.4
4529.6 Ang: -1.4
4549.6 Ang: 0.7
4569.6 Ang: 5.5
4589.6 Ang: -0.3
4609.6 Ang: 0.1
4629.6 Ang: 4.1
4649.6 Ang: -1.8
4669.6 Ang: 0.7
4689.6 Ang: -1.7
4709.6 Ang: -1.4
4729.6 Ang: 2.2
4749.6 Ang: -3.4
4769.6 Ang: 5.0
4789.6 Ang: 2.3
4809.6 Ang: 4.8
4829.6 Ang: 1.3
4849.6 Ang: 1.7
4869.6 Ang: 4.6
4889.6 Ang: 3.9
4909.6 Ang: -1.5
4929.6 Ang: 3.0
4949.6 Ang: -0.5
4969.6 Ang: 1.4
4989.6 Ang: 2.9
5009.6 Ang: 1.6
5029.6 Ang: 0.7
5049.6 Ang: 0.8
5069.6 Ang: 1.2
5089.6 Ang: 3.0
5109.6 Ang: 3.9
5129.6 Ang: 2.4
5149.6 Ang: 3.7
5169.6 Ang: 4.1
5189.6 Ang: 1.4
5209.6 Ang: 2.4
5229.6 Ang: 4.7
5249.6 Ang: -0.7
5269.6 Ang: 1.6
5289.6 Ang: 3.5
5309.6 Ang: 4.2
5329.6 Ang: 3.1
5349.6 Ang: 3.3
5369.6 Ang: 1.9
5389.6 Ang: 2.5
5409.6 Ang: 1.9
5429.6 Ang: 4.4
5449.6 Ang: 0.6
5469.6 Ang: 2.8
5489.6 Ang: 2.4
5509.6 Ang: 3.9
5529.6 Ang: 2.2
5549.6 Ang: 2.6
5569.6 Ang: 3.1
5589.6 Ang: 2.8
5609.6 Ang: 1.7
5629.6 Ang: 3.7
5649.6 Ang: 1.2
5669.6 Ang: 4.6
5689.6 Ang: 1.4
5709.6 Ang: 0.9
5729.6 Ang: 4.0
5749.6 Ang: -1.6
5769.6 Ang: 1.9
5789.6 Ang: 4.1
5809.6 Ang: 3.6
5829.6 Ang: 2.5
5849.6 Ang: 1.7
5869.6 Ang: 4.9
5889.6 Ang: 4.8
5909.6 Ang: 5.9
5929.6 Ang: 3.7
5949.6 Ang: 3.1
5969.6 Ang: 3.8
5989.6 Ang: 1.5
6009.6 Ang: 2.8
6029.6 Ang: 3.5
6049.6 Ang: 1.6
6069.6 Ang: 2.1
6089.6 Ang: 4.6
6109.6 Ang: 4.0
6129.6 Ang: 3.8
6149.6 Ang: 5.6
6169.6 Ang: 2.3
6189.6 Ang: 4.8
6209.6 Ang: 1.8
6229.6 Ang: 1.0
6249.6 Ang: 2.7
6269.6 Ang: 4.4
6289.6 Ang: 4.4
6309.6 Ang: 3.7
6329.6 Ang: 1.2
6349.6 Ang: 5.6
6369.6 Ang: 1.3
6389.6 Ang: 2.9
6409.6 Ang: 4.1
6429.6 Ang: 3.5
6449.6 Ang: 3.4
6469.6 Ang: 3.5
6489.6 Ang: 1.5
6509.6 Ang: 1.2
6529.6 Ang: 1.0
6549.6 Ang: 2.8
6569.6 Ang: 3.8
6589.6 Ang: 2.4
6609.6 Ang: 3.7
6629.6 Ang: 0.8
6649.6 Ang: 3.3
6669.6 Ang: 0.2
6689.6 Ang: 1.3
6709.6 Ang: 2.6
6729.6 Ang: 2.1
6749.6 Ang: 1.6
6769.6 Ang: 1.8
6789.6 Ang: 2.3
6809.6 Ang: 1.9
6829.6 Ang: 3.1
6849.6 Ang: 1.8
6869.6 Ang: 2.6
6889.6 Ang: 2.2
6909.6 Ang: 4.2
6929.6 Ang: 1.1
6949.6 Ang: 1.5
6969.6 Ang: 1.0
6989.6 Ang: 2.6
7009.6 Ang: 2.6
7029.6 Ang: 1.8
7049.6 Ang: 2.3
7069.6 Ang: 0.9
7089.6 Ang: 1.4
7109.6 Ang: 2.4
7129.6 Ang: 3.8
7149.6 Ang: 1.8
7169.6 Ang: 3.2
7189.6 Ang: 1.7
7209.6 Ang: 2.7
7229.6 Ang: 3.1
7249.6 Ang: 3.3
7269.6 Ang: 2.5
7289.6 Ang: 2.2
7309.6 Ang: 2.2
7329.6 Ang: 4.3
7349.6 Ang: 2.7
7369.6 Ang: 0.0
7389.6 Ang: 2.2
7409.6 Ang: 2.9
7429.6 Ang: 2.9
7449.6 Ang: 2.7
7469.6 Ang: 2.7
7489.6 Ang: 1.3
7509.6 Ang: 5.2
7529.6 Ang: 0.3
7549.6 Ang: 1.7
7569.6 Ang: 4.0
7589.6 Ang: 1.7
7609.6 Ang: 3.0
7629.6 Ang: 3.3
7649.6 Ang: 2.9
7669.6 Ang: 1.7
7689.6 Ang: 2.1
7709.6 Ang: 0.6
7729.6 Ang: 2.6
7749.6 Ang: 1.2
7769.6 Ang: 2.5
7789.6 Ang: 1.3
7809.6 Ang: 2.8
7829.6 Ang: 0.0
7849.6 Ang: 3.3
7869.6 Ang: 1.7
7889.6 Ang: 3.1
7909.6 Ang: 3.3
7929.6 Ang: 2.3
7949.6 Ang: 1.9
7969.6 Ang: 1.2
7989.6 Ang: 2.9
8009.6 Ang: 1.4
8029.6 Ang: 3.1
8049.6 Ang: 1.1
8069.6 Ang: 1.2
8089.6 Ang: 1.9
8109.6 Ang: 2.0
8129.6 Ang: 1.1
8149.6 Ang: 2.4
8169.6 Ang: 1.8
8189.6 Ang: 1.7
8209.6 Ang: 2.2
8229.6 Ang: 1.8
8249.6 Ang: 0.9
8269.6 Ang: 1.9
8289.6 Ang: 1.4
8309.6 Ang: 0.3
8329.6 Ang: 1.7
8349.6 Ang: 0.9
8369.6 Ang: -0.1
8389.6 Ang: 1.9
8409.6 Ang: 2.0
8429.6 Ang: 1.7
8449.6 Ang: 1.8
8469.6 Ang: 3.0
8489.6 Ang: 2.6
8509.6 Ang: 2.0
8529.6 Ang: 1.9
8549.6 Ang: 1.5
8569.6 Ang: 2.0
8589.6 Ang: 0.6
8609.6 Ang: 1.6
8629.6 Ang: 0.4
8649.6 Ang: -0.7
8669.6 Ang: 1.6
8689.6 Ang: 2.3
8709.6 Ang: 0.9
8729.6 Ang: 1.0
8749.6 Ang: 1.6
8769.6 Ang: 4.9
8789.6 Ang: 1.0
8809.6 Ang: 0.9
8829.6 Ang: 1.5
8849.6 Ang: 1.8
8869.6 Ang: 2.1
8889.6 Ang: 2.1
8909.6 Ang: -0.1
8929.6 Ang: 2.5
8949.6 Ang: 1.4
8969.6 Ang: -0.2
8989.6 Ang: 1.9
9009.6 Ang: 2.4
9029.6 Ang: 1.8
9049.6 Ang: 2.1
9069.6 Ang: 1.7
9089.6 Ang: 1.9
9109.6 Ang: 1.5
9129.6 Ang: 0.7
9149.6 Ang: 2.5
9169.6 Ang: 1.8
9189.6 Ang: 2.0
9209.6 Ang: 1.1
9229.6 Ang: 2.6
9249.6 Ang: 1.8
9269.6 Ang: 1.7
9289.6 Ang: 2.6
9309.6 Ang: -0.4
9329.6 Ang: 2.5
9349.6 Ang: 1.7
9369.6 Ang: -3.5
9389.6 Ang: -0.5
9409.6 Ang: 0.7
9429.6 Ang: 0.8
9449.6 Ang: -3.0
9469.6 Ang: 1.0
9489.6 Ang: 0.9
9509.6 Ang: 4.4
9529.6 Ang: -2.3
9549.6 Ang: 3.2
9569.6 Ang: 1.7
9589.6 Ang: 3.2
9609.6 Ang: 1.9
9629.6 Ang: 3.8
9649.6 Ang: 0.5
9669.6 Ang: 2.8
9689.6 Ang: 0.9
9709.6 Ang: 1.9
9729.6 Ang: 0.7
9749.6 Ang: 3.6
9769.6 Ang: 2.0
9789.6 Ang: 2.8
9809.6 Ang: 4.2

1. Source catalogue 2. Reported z 0.14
